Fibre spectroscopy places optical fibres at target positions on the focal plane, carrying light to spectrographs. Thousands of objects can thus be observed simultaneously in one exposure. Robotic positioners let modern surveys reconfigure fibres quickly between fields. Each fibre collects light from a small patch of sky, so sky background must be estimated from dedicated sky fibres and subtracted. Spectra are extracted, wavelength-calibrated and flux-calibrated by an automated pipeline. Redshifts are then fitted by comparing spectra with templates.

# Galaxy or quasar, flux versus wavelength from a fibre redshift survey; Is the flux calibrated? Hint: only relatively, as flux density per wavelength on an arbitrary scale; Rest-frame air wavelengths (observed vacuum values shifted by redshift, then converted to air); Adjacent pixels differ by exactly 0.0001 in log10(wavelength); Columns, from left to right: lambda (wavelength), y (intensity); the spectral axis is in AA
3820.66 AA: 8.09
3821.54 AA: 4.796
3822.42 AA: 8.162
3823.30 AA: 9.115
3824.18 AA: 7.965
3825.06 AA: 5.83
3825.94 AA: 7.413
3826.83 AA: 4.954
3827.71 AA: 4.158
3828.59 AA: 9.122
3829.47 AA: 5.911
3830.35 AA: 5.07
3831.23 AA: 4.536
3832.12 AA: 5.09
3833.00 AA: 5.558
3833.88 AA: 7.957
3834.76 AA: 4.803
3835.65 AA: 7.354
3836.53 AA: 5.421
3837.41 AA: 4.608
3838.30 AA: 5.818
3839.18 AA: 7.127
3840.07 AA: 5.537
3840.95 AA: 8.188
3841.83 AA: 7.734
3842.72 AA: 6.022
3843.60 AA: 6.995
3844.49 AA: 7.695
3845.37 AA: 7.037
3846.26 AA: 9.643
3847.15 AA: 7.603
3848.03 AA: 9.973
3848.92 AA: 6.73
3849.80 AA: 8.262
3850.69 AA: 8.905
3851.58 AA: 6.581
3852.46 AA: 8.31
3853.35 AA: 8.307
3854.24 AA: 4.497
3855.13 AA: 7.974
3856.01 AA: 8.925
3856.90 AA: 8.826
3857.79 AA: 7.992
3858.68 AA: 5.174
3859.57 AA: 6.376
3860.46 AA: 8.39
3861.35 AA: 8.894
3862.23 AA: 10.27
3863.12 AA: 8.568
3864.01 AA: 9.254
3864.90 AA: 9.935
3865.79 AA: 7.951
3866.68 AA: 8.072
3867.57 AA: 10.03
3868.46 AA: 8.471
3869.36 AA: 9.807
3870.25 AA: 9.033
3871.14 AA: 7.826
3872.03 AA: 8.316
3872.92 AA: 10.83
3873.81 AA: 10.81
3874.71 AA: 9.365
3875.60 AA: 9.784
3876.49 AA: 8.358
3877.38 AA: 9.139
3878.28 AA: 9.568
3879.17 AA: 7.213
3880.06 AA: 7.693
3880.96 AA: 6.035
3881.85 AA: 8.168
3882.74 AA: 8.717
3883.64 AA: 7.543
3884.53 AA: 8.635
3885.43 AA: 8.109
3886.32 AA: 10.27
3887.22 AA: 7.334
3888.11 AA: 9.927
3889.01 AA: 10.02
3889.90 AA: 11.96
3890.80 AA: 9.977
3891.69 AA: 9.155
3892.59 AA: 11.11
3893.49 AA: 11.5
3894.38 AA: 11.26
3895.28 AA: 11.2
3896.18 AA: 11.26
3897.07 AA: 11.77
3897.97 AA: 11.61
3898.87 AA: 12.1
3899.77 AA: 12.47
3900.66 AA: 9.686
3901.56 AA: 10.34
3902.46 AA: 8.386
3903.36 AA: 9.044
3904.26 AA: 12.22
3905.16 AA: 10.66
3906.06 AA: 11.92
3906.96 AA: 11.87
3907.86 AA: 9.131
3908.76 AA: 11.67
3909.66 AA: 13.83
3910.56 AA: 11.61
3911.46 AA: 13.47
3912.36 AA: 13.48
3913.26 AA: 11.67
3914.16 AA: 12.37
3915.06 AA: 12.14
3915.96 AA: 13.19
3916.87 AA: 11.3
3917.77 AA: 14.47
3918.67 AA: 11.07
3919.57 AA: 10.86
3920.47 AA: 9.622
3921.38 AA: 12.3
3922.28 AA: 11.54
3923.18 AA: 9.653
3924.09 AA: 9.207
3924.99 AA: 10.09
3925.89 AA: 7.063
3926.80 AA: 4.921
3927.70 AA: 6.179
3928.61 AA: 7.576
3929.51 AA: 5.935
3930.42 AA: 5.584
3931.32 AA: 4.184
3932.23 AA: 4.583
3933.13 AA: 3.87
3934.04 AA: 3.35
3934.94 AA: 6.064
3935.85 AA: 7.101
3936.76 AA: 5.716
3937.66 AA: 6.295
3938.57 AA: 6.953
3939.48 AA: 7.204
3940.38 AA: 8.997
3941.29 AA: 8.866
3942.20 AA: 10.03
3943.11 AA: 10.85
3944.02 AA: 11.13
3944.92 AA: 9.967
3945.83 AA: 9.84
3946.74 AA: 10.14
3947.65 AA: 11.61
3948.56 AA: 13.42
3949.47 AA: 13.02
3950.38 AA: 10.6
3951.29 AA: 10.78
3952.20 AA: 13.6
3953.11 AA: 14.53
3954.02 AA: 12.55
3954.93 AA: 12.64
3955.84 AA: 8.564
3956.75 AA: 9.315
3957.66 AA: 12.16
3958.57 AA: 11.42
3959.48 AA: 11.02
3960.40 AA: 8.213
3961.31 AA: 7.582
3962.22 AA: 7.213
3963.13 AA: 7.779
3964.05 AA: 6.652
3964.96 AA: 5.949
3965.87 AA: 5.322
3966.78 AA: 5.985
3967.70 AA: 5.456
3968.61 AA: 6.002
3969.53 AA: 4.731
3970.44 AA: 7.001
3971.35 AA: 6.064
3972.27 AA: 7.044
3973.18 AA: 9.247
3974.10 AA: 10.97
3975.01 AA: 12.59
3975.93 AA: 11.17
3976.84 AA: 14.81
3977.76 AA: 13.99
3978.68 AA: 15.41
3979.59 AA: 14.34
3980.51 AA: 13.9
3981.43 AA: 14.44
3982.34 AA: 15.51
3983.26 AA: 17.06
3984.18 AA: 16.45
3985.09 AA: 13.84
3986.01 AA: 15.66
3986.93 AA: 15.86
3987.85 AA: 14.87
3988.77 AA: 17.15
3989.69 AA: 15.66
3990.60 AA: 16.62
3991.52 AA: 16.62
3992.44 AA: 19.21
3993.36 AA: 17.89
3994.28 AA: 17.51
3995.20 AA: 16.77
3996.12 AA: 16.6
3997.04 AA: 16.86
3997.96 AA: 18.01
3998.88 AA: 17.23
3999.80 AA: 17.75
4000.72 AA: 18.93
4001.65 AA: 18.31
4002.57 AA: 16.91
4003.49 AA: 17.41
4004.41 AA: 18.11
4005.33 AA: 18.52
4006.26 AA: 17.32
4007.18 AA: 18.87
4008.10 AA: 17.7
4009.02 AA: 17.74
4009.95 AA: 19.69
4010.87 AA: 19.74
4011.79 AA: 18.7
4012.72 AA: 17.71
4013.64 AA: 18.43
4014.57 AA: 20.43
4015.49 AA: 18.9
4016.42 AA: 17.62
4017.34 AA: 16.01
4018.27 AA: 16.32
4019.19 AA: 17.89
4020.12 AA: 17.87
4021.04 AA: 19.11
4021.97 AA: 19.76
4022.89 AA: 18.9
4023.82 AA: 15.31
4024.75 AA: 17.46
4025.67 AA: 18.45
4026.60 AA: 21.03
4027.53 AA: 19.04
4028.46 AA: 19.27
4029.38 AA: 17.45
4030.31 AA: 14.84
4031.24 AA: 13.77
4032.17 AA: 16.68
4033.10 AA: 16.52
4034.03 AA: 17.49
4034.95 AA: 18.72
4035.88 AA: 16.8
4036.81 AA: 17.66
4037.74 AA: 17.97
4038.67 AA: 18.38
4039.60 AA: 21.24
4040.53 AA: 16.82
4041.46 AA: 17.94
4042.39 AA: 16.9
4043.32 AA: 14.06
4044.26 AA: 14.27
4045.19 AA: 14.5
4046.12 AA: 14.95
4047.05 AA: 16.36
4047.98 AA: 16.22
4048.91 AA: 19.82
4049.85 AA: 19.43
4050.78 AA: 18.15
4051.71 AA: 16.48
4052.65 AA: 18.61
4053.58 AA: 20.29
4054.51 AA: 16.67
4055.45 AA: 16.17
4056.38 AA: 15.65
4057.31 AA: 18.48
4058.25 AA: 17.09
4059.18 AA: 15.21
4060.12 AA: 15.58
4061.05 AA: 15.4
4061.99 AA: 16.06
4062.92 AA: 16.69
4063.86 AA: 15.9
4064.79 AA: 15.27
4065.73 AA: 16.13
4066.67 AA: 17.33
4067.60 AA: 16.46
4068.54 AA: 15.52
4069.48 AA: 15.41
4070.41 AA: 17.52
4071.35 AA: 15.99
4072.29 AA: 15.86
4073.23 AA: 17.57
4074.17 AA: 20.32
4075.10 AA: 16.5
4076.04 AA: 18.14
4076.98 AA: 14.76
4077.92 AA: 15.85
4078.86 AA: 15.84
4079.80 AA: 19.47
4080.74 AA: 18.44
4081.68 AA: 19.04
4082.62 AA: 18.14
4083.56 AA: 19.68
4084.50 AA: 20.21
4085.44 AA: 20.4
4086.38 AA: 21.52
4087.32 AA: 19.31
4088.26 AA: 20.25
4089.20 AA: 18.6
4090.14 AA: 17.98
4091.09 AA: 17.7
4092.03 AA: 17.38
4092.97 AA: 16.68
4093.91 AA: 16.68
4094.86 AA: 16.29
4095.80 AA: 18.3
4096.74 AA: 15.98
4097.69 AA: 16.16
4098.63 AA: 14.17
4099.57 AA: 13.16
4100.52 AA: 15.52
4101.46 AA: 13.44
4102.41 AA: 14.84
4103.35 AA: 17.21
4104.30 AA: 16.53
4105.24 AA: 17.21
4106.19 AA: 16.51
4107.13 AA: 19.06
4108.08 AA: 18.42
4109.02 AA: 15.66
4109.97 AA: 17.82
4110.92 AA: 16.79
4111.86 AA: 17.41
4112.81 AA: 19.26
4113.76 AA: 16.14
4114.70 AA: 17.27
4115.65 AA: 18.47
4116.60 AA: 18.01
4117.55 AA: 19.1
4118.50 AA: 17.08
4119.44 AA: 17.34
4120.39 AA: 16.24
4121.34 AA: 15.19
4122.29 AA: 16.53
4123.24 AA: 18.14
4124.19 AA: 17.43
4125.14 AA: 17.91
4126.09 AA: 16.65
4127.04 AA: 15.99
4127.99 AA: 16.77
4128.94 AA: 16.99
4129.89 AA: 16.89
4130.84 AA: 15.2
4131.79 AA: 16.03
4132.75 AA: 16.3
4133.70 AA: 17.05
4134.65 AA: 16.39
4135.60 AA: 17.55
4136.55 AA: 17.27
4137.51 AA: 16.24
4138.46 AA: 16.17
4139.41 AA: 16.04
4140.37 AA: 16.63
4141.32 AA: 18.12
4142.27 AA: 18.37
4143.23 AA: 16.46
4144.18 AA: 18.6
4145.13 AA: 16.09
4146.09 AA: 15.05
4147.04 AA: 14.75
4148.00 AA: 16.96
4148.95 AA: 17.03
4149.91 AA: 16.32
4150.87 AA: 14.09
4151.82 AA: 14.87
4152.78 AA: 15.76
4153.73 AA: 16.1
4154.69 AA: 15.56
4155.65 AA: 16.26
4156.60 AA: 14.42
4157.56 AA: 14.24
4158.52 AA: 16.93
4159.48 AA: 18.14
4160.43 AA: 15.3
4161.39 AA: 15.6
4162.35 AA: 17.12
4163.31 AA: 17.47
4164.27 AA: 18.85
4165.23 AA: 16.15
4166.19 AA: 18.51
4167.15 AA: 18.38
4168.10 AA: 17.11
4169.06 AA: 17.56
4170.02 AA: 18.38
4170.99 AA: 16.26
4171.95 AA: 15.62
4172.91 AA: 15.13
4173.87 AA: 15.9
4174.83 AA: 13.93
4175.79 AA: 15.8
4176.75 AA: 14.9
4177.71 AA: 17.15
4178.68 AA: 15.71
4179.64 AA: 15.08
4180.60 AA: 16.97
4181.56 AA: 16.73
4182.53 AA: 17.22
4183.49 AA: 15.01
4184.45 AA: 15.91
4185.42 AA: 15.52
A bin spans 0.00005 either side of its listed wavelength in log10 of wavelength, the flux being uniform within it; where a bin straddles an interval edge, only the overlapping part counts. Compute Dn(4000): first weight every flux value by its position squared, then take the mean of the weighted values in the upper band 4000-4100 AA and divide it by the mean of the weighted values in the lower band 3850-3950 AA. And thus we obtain 2.0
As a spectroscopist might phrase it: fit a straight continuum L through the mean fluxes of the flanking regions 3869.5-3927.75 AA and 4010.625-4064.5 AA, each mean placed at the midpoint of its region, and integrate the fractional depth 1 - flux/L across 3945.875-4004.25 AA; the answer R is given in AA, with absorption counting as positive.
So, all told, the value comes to 6.3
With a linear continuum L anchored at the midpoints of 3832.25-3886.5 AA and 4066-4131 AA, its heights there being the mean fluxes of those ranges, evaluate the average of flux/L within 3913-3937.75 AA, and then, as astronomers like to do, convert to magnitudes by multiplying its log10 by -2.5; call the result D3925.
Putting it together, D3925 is 0.22 mag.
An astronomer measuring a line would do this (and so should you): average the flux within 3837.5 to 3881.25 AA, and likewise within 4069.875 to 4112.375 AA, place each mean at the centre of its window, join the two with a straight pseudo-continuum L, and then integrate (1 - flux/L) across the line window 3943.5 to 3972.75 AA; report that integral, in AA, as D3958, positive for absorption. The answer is 6.56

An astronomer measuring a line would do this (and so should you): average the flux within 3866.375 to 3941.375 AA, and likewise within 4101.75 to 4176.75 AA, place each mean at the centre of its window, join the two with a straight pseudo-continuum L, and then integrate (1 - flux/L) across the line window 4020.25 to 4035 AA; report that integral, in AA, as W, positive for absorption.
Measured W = -5.0 AA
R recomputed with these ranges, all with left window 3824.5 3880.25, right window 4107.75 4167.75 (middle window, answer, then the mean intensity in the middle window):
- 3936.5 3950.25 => 1.16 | 9.68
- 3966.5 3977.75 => 2.76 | 8.68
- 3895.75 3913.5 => -3.97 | 11.4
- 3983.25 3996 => -4.73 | 16.5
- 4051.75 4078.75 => -4.13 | 16.6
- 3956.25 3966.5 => 2.52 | 8.38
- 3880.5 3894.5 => -0.84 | 9.31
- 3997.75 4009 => -4.91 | 17.9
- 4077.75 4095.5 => -3.89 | 18.4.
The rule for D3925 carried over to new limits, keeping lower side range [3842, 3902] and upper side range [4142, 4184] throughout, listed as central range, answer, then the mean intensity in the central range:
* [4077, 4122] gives -0.18 mag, 17.4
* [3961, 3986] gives 0.12 mag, 10.4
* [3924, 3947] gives 0.40 mag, 7.32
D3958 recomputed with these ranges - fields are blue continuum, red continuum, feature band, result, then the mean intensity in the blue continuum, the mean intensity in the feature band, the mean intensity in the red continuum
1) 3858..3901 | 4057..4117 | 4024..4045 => -3.0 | 9.35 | 17.3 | 17.1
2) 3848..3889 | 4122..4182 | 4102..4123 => -2.5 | 8.46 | 17.2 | 16.5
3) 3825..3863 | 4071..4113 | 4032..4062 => -3.1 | 7.04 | 17.1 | 17.4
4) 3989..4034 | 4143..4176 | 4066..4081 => 0.2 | 17.8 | 16.9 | 16.3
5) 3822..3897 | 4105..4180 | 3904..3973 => 7.3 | 8.11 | 9.3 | 16.7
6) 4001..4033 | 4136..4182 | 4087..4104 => 0.5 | 18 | 16.6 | 16.4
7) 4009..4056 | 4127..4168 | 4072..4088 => -1.1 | 17.7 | 18.4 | 16.5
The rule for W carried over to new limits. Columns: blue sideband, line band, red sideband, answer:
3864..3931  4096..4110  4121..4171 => -0.58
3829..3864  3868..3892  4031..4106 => -0.85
